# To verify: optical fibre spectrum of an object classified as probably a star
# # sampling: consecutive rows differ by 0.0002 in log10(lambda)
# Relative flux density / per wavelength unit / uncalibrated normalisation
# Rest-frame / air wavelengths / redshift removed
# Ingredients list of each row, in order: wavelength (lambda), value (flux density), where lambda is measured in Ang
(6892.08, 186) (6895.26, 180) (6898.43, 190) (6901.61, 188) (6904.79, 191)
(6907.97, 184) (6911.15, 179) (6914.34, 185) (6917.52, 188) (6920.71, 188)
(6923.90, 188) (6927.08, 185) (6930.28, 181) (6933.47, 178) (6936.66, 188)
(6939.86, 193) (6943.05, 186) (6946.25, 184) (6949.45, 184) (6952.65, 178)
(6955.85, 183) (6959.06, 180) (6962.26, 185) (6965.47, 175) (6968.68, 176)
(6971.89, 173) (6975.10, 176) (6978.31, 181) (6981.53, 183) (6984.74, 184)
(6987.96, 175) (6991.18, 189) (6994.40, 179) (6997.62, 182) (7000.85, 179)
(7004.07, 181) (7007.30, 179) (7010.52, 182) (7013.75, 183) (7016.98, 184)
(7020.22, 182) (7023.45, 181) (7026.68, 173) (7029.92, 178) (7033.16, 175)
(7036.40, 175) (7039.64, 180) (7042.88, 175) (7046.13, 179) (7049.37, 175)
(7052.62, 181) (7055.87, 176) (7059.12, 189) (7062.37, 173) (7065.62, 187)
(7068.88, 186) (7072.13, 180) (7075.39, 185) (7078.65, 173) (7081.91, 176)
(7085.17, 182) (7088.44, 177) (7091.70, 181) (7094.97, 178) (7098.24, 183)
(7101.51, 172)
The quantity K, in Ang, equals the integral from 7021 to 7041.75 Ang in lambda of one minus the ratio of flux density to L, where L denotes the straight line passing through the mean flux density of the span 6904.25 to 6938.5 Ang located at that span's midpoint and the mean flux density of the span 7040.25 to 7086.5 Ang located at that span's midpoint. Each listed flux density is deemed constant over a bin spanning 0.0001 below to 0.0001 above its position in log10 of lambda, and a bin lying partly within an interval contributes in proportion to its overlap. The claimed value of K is 0.43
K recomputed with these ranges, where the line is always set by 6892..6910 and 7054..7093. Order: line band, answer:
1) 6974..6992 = 0.23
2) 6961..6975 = 0.54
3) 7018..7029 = 0.20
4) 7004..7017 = 0.07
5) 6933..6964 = 0.11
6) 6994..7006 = 0.17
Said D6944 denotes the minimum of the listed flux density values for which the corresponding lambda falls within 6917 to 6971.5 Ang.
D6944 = 175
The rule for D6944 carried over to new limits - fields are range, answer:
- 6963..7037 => 173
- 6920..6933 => 181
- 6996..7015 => 179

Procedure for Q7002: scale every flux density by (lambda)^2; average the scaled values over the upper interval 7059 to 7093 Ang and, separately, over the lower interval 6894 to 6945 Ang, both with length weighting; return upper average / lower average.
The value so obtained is 1.0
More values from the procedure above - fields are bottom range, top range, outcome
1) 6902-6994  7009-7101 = 1.01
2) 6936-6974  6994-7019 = 1.01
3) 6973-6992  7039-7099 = 1.02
